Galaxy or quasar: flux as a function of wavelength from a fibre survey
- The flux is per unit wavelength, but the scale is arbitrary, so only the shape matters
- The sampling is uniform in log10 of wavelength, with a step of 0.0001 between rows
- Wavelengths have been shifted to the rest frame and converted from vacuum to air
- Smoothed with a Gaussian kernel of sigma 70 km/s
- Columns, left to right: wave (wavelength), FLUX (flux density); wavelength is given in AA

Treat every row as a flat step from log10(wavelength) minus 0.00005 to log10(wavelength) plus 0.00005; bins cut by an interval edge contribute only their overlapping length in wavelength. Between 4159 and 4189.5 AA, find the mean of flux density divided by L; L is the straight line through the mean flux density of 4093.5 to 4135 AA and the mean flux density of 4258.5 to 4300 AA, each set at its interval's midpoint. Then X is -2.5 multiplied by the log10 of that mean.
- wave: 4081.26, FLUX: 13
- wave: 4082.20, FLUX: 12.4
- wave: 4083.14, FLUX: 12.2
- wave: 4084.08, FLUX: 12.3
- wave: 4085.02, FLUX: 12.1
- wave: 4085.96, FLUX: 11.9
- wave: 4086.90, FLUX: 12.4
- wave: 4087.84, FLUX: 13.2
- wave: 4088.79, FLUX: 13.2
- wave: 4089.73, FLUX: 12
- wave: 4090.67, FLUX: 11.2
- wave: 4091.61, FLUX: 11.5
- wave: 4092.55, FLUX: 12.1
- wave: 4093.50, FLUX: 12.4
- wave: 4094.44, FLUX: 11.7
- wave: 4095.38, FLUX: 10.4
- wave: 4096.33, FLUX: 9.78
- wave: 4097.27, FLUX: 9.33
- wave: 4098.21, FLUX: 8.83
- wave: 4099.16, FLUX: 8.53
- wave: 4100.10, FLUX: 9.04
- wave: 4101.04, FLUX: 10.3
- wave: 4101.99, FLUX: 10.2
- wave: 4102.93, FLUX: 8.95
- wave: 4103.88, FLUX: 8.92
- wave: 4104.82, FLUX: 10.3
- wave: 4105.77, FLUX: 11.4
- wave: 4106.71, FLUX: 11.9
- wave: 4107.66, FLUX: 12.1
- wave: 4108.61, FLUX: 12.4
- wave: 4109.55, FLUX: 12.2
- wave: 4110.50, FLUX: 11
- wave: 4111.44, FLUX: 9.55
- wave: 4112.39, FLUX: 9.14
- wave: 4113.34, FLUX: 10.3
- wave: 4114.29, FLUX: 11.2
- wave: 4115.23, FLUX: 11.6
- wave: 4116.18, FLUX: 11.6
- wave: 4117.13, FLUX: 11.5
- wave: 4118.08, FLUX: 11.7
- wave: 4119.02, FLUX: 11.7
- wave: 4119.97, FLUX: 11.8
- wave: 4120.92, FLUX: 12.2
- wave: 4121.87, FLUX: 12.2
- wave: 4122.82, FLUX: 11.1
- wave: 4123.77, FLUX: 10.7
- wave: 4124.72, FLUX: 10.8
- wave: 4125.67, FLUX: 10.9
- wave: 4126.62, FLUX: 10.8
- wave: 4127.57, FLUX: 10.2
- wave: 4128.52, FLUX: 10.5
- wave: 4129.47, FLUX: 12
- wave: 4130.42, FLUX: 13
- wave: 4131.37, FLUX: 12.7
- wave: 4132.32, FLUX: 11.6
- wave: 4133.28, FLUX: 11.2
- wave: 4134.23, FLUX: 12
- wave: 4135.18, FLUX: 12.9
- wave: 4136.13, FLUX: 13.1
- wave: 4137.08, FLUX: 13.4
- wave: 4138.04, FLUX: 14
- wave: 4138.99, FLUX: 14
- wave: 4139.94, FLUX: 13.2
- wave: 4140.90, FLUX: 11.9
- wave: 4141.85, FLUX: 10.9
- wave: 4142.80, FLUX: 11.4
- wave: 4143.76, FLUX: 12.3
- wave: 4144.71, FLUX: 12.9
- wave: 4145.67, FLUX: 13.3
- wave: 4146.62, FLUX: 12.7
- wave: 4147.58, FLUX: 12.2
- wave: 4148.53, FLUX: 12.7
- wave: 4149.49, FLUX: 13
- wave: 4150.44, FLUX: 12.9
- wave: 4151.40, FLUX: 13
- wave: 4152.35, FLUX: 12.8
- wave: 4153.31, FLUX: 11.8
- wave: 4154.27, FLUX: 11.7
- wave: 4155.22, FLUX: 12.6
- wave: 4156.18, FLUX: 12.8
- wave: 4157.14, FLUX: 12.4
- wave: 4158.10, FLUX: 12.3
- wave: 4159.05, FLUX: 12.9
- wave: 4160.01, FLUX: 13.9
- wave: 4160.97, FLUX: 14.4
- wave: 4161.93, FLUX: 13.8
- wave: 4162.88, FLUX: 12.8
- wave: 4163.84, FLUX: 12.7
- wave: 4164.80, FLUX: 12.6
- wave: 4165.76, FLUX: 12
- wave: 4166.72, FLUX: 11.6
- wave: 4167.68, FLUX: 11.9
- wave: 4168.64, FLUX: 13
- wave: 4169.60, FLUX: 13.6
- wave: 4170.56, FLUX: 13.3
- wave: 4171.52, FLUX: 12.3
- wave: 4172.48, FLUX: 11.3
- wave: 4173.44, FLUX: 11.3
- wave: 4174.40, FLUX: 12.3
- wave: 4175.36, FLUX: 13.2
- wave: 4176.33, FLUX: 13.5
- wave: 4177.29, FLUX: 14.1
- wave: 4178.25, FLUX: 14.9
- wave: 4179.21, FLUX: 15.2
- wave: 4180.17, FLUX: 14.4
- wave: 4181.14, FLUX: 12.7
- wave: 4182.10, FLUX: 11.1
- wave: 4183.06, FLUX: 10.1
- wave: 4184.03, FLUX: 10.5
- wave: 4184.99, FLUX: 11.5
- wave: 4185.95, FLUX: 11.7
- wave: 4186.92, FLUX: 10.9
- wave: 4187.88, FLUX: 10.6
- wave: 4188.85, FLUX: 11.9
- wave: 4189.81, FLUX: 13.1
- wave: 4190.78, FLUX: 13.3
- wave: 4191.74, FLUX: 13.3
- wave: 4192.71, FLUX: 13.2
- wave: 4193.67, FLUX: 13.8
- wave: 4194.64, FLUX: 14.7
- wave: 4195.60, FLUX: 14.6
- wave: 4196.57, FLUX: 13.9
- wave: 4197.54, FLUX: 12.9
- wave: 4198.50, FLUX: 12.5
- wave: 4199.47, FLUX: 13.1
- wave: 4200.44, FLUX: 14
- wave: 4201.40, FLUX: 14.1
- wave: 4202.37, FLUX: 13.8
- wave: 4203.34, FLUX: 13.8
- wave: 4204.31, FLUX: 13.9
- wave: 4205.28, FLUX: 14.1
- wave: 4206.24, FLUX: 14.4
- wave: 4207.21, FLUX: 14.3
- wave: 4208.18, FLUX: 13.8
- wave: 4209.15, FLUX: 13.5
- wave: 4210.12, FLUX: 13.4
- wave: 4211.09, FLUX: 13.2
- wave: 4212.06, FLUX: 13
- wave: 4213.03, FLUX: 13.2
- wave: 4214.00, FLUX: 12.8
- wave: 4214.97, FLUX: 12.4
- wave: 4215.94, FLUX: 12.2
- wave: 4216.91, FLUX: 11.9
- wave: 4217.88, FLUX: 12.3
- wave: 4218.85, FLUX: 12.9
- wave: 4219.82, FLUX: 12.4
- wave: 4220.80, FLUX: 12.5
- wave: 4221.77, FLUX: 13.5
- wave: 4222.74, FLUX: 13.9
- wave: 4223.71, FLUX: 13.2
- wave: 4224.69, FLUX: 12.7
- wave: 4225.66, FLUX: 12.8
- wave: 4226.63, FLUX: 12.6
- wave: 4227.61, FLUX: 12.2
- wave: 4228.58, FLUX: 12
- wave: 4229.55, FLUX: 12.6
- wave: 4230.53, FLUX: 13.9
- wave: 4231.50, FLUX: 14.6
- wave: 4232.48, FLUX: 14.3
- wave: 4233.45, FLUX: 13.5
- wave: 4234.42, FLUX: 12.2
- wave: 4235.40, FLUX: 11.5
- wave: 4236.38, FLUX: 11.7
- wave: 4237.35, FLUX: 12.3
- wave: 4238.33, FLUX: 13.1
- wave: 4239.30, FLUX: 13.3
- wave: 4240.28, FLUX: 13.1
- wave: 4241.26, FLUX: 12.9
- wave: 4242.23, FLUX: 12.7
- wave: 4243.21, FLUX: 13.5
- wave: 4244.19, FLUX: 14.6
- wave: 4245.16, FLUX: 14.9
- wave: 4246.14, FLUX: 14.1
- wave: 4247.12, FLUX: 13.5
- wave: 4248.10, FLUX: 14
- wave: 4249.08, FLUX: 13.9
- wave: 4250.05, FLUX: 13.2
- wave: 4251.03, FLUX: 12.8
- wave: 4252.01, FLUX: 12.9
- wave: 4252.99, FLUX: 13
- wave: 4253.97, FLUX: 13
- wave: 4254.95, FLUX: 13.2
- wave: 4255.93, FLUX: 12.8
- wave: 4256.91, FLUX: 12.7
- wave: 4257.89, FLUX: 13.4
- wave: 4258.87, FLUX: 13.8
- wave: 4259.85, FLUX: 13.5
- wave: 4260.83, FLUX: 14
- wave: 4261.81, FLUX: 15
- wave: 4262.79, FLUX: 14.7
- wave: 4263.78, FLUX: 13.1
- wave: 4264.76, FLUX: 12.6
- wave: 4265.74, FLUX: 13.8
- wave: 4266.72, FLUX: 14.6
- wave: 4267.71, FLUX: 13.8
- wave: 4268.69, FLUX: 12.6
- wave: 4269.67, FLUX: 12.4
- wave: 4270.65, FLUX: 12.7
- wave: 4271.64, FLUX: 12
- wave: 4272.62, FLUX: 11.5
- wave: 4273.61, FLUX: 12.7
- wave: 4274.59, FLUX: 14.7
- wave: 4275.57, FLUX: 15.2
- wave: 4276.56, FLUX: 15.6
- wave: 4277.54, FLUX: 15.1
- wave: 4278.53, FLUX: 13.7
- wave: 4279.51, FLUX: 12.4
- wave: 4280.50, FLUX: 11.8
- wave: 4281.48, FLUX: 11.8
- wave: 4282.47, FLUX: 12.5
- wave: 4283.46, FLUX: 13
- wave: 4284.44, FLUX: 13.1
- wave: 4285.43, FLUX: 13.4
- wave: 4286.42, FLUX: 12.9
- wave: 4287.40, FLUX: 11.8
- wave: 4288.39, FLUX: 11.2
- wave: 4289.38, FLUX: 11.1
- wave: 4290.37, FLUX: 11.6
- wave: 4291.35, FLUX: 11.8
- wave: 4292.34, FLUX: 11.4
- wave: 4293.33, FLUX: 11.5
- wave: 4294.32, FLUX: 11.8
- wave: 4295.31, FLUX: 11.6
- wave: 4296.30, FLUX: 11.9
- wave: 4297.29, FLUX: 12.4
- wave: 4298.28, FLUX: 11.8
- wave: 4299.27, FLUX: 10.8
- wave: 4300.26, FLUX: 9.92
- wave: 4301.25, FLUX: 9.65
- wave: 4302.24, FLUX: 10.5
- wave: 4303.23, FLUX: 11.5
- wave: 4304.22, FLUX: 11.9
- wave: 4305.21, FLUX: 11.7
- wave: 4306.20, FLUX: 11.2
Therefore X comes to -0.08 mag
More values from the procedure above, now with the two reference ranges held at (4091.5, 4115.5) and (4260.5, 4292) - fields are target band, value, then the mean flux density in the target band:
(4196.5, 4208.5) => -0.15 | 13.7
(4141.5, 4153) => -0.12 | 12.5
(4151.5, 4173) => -0.11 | 12.7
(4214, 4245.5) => -0.05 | 12.9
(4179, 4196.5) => -0.07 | 12.6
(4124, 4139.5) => -0.10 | 12.1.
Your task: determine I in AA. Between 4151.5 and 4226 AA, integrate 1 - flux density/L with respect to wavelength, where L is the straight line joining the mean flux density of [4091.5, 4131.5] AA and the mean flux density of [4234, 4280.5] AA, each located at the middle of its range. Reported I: -4.4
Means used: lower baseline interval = 10.9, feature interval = 12.9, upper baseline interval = 13.3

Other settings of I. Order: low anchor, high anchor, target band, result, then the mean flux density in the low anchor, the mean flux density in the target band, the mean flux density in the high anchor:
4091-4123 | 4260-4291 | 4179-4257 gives -4.5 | 10.8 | 13.1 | 13.1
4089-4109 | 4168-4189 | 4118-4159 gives -2.3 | 10.7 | 12.2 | 12.4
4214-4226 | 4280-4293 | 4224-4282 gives -4.0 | 12.7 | 13.3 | 12.1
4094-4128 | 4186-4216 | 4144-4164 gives -1.5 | 10.7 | 12.8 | 13.3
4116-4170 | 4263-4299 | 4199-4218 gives -1.4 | 12.3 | 13.4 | 12.7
